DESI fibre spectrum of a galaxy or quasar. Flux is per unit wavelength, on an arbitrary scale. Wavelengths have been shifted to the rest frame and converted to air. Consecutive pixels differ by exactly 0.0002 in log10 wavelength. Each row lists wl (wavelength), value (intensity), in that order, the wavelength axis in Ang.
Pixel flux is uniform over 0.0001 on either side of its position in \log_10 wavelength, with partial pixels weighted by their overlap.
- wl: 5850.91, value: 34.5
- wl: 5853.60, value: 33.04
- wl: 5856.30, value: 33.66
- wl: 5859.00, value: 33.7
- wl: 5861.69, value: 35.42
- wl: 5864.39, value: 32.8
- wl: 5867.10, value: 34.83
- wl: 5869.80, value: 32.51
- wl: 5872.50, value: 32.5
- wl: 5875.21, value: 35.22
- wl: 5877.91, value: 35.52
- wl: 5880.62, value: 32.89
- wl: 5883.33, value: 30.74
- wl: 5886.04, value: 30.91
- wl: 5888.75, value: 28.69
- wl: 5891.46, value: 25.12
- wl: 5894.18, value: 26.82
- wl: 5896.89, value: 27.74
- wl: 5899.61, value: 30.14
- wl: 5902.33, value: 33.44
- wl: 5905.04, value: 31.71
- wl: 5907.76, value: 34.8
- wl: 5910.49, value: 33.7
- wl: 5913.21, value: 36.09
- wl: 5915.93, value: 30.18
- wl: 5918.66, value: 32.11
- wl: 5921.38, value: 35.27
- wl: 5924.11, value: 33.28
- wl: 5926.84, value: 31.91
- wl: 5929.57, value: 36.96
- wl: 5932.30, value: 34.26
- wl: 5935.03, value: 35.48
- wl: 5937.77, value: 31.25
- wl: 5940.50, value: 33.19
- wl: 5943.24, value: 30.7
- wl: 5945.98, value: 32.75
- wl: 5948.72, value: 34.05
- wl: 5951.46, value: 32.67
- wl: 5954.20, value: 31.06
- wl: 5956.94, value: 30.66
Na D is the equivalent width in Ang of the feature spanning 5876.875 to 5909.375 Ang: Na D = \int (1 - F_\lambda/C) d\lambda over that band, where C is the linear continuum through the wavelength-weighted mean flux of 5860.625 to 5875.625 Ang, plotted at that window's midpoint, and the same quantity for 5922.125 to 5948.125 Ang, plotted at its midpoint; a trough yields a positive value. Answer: 2.8 Ang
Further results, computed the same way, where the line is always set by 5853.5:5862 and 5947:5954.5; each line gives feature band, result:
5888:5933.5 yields 1.8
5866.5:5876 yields 0.0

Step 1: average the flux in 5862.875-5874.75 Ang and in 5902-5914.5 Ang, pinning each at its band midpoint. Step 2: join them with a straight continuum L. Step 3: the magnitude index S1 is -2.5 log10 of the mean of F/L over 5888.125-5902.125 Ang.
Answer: 0.20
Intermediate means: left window 33.3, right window 34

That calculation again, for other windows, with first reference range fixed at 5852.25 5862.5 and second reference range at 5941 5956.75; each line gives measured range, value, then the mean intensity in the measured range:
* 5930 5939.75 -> -0.05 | 34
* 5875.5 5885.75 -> 0.01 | 33.1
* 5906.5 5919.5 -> -0.02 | 33.4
